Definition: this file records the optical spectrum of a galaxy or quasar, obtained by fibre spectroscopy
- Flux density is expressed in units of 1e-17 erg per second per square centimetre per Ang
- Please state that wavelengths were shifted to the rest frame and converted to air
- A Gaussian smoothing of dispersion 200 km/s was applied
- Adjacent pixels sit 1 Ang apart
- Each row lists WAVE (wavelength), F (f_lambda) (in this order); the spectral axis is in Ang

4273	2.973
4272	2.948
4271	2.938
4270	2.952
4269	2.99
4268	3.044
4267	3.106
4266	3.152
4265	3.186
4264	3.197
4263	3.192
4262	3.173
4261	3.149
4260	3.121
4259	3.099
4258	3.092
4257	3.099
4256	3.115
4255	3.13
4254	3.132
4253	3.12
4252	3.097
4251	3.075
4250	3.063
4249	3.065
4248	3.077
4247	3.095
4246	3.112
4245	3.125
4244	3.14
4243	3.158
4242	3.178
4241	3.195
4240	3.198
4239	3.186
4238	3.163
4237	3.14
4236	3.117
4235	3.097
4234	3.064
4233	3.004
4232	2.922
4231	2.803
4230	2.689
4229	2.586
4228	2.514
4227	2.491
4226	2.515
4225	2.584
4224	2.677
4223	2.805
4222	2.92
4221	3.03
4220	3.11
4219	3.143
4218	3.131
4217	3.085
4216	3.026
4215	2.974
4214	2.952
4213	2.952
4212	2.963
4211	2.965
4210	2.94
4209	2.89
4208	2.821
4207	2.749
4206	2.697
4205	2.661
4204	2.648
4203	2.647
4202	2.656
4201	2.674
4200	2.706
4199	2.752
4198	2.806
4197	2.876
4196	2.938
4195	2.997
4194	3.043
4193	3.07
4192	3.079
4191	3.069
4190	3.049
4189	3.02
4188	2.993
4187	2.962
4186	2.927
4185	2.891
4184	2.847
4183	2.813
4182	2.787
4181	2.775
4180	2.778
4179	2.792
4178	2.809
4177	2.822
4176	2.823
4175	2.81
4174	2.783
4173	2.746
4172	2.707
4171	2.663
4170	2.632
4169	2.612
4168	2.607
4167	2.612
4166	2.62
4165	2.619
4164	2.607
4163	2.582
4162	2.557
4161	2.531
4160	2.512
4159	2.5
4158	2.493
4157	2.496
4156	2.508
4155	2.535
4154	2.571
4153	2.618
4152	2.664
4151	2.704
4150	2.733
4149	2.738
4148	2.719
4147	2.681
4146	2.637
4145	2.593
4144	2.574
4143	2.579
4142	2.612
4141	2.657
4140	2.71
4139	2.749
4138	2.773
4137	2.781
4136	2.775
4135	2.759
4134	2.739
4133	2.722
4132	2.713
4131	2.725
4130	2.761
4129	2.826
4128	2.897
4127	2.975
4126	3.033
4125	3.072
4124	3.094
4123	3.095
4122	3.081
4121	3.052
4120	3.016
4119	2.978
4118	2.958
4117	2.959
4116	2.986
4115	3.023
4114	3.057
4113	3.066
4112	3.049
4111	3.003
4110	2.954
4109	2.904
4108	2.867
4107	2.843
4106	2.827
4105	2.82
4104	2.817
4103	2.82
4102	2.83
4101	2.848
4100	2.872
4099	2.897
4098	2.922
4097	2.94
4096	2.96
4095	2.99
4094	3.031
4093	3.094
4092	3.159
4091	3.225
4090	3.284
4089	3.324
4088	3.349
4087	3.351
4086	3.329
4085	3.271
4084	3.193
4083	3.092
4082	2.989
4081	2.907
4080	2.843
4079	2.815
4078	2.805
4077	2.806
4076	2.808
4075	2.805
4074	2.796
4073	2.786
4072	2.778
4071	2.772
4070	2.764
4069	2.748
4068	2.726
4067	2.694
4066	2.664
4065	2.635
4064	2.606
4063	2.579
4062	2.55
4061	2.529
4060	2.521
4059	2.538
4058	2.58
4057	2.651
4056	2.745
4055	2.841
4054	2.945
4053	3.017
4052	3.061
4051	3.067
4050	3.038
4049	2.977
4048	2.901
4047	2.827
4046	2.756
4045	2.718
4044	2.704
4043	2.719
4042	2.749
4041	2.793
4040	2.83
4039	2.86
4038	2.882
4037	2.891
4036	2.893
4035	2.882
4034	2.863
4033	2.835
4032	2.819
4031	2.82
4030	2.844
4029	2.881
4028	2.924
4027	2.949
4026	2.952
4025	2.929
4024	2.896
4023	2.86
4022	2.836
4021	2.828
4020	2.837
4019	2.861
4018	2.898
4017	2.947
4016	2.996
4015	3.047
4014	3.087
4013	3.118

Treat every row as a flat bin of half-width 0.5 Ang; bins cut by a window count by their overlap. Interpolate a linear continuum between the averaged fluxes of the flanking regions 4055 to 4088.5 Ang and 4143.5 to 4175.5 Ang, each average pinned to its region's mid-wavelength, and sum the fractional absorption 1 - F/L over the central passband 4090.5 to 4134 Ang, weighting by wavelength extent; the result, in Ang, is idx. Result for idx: -3.45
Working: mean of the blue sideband 2.82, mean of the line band 2.95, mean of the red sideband 2.62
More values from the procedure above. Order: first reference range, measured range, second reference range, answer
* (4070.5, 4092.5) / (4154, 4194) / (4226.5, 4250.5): 3.5 Ang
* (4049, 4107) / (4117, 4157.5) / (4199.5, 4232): 1.2 Ang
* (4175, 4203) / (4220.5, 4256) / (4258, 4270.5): 0.6 Ang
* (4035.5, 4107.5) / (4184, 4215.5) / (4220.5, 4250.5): 0.6 Ang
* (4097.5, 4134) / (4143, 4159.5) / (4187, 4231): 1.7 Ang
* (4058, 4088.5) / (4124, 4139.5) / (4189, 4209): 0.0 Ang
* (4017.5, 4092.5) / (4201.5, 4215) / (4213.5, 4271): 0.8 Ang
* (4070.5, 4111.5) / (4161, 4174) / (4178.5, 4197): 1.4 Ang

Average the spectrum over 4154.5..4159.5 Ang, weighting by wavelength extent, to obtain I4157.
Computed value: 2.51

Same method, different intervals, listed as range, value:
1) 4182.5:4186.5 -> 2.87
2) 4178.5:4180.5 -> 2.79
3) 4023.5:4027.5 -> 2.93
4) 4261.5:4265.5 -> 3.19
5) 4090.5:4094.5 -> 3.13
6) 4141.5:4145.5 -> 2.59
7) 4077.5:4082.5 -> 2.87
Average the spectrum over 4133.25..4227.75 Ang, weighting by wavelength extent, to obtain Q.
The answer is 2.77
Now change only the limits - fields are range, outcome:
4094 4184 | 2.79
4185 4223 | 2.91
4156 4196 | 2.77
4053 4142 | 2.89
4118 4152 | 2.8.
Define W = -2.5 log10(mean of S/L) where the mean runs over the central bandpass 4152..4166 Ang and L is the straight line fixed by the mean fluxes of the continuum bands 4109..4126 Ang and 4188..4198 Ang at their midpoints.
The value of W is 0.18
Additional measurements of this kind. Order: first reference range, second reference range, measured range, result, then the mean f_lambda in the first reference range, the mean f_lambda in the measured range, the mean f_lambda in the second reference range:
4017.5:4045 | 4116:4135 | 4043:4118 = -0.002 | 2.85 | 2.89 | 2.92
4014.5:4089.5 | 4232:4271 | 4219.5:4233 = 0.122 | 2.86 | 2.75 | 3.11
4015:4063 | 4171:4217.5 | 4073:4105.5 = -0.057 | 2.83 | 3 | 2.86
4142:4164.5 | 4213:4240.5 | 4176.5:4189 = -0.050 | 2.6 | 2.86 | 2.92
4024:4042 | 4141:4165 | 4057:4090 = -0.027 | 2.87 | 2.85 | 2.6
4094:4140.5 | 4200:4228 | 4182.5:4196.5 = -0.048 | 2.9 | 2.98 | 2.83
